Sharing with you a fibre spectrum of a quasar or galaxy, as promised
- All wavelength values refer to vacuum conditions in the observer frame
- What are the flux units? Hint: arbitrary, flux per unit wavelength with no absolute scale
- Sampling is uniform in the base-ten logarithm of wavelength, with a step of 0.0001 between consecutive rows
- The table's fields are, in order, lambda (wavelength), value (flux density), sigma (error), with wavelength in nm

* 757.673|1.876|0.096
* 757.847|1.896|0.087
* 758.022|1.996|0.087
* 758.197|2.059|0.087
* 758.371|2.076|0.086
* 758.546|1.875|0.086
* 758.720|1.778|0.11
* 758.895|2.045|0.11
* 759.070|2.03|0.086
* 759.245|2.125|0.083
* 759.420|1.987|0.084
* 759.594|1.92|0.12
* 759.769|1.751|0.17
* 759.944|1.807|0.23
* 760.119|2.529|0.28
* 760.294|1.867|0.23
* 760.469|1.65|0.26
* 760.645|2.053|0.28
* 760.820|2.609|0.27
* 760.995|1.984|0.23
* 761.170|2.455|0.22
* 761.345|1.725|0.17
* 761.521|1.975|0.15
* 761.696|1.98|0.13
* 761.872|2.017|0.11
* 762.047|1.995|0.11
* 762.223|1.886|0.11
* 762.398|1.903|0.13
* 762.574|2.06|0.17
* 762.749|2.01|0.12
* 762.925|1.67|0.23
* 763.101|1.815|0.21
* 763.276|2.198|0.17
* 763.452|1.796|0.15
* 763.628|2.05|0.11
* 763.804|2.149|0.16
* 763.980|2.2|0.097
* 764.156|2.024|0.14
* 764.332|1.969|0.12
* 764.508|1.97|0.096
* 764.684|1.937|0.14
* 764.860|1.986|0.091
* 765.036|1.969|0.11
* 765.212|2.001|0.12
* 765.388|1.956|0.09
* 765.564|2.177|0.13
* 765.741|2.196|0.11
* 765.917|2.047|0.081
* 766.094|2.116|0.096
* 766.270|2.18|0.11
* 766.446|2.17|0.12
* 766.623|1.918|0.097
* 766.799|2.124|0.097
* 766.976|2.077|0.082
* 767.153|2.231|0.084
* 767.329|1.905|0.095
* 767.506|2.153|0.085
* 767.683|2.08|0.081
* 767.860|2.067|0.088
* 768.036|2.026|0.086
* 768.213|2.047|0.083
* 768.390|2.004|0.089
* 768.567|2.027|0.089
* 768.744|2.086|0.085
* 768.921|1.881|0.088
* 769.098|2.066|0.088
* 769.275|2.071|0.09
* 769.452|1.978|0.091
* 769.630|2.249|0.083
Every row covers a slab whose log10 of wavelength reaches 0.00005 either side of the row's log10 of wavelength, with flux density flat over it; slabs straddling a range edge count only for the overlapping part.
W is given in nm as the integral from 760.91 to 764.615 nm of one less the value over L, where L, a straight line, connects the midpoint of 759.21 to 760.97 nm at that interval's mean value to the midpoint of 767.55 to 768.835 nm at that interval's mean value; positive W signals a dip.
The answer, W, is 0.08 nm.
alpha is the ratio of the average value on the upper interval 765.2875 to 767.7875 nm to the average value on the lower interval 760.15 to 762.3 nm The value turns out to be 1.03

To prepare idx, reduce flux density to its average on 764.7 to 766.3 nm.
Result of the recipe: 2.06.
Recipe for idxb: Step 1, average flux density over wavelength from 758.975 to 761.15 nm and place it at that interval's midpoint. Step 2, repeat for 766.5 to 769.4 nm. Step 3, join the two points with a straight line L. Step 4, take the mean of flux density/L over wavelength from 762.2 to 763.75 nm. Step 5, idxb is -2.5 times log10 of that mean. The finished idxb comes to 0.06 mag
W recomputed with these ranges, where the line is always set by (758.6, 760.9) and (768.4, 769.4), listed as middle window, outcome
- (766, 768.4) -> -0.07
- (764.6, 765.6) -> 0.01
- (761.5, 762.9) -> 0.03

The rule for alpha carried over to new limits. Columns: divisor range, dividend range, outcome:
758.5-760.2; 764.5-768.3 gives 1.04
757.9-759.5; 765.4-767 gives 1.06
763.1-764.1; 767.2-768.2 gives 1.00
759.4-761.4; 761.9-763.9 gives 0.96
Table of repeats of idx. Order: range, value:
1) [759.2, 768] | 2.03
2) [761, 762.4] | 2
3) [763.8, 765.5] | 2.01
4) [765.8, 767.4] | 2.09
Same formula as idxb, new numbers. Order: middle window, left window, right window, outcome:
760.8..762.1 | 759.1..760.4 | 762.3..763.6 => -0.059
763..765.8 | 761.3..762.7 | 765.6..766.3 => 0.021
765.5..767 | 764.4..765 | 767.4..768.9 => -0.057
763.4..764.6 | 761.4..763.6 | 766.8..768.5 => -0.027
